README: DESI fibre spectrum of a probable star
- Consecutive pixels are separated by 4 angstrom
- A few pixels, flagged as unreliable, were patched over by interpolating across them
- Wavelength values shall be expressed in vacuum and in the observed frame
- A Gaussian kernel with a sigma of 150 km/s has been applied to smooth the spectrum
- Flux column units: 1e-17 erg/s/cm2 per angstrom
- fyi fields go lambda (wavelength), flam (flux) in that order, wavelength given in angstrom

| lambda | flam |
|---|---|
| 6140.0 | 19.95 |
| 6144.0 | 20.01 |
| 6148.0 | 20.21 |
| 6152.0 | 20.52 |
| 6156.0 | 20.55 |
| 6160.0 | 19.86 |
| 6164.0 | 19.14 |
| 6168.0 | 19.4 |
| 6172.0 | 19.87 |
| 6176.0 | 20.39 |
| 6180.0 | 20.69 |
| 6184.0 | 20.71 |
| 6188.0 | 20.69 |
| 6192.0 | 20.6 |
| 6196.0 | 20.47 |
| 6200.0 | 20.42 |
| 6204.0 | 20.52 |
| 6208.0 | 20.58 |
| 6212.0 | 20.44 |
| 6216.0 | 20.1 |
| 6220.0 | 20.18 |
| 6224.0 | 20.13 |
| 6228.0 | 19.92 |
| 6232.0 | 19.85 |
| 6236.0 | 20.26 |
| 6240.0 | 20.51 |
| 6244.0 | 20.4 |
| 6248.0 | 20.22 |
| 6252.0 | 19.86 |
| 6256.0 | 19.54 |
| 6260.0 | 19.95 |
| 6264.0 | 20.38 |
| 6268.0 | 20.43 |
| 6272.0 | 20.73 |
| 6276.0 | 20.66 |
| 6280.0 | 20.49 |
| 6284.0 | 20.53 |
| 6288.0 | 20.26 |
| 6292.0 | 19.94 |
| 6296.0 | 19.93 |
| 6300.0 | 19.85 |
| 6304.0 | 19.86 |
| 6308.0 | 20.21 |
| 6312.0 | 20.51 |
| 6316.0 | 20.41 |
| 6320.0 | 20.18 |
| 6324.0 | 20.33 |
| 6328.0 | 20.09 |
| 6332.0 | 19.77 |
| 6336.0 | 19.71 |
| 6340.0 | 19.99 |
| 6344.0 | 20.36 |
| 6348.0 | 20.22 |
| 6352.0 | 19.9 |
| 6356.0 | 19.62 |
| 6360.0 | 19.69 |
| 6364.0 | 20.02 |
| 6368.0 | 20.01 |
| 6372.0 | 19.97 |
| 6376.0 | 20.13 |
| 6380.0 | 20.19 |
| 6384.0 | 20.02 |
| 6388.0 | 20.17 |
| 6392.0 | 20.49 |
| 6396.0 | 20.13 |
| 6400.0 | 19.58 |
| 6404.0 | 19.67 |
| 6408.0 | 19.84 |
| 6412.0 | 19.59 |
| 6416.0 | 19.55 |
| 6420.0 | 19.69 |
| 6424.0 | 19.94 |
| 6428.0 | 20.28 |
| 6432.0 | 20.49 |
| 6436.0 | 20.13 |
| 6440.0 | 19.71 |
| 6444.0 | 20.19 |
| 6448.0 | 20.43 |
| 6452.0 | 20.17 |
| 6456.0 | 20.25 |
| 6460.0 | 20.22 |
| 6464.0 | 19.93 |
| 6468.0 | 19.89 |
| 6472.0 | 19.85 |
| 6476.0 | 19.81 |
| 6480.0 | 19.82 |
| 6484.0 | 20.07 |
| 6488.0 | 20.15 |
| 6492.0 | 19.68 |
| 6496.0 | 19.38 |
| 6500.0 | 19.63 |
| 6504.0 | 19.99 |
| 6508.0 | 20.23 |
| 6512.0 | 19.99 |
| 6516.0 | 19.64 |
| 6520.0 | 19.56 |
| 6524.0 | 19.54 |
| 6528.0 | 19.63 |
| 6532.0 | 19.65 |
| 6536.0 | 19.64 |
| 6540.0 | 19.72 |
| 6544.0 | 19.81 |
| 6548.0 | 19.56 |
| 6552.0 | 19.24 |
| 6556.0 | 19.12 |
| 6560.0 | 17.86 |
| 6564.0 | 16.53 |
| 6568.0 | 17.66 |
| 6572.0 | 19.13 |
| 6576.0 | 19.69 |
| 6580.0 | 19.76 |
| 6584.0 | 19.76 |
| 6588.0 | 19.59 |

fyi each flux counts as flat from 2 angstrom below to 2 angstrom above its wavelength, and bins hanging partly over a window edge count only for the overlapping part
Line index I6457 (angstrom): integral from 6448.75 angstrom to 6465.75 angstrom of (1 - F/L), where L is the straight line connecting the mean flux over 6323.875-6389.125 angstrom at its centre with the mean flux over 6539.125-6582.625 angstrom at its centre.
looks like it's -0.6 angstrom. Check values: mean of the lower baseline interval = 20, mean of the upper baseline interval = 18.9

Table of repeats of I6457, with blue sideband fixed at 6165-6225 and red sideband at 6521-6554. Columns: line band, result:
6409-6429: 0.1 angstrom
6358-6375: 0.0 angstrom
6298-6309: 0.1 angstrom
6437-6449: -0.2 angstrom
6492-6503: 0.1 angstrom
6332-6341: 0.1 angstrom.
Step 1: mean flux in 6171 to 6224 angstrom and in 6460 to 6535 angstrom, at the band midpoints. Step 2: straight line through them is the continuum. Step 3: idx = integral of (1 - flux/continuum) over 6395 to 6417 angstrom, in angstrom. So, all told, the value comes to 0.3 angstrom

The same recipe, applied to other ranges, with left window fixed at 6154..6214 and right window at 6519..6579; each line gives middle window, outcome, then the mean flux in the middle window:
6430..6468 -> -1.44 angstrom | 20.2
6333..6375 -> -0.46 angstrom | 19.9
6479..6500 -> -0.56 angstrom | 19.8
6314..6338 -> -0.31 angstrom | 20.1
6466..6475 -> -0.24 angstrom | 19.9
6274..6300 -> -0.41 angstrom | 20.3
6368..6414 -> -0.87 angstrom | 20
